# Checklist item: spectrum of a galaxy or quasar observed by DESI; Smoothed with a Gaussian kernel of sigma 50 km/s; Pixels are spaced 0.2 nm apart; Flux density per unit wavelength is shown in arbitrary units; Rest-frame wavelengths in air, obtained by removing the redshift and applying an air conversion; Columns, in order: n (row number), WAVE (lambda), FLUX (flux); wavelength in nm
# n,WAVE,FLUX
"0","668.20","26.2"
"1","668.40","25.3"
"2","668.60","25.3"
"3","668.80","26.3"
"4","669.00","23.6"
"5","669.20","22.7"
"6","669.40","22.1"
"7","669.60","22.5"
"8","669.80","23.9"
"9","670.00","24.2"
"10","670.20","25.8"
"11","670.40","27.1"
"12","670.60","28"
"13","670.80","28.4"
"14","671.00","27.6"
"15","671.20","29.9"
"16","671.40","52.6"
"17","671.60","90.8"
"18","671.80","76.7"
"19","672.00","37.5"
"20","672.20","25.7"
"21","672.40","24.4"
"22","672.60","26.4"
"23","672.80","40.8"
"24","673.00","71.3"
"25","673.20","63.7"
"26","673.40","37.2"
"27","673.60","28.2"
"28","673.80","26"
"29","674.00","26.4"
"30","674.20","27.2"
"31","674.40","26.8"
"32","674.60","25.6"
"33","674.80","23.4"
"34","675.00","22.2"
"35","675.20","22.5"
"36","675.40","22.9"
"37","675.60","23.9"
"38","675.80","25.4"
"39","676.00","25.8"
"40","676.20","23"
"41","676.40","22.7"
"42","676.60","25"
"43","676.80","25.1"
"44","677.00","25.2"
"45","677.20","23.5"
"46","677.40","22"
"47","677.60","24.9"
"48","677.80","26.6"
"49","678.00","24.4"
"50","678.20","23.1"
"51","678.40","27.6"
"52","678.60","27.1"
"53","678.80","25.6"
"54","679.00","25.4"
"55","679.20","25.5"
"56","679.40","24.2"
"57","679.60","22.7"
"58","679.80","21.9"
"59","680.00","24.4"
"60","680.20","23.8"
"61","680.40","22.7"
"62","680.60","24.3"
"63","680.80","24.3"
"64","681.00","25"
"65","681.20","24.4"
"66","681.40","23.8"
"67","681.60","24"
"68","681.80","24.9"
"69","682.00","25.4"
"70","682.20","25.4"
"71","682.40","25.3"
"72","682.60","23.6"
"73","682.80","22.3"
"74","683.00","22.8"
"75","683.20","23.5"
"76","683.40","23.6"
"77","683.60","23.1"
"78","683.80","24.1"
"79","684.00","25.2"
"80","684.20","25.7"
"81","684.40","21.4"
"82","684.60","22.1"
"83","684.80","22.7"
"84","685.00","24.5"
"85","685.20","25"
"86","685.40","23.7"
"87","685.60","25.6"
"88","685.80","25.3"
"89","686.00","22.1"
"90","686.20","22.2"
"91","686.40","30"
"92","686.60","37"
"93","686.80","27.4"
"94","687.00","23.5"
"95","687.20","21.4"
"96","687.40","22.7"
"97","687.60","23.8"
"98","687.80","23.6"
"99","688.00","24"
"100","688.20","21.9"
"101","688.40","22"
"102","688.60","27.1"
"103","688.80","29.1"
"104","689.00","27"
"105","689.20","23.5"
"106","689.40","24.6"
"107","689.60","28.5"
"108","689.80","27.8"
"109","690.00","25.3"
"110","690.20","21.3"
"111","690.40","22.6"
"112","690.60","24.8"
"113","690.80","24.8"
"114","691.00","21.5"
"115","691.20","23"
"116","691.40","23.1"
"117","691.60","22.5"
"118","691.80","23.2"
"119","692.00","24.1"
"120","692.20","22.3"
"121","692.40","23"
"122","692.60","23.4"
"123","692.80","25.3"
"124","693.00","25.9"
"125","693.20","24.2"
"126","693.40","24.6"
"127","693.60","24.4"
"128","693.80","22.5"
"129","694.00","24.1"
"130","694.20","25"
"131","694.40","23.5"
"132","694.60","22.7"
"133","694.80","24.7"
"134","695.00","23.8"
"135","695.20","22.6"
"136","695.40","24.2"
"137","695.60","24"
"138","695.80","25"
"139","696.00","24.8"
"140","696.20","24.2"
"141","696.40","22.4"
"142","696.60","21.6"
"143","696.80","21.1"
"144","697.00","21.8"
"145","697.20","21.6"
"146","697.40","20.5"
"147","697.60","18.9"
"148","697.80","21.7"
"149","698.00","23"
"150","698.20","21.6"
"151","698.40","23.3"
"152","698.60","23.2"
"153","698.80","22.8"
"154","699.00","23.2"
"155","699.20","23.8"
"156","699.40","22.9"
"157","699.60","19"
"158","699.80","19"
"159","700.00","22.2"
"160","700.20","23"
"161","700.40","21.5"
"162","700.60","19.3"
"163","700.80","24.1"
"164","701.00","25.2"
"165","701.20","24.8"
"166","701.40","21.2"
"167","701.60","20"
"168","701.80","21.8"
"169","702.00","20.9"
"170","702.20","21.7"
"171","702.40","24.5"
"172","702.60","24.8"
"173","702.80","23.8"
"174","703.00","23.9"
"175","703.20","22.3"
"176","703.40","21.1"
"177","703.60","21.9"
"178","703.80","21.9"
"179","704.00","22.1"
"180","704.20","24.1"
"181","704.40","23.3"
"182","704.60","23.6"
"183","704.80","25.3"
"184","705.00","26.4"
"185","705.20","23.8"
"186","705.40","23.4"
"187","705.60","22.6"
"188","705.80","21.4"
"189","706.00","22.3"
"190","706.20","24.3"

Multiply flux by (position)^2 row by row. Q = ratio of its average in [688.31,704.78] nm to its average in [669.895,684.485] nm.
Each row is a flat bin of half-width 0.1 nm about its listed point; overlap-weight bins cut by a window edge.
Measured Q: 0.86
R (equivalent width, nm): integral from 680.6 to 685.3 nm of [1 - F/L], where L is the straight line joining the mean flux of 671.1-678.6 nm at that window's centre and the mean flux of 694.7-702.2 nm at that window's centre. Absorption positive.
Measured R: 0.79 nm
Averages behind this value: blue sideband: 32.3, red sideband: 22.4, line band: 24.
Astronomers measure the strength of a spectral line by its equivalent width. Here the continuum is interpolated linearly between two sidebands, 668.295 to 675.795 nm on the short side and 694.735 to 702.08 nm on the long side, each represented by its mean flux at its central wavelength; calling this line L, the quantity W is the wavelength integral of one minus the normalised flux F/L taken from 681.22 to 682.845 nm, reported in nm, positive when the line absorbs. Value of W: 0.24 nm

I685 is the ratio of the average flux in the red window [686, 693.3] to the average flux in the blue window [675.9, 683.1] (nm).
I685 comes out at 1.01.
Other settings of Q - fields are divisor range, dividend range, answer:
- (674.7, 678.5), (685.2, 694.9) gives 1.05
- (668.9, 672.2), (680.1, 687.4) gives 0.73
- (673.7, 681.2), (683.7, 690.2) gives 1.05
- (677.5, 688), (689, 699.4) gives 0.99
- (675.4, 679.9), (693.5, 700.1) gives 0.98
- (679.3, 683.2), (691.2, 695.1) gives 1.03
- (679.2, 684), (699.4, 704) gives 0.98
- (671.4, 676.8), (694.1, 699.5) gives 0.71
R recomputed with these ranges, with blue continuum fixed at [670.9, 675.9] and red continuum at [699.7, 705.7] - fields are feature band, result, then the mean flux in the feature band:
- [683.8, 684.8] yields 0.245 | 23.6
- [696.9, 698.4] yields 0.219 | 21.4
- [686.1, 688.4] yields 0.369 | 25.1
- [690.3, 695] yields 0.628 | 23.7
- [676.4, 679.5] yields 0.833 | 24.9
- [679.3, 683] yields 0.981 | 24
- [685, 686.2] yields 0.253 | 24.2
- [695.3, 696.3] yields 0.058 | 24.4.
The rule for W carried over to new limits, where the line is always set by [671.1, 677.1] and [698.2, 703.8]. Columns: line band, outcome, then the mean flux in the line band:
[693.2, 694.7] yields 0.10 nm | 23.9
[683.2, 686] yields 0.53 nm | 23.9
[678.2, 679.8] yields 0.35 nm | 25.1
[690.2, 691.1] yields 0.12 nm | 23.2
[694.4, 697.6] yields 0.22 nm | 22.9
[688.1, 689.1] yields 0.09 nm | 25.4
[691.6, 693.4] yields 0.15 nm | 23.9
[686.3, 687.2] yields 0.00 nm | 28.6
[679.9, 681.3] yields 0.32 nm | 24.1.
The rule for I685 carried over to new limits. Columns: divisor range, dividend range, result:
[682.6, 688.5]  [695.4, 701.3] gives 0.93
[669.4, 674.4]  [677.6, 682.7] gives 0.67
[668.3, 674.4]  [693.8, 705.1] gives 0.66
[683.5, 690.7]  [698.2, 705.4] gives 0.92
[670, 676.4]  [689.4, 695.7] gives 0.71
